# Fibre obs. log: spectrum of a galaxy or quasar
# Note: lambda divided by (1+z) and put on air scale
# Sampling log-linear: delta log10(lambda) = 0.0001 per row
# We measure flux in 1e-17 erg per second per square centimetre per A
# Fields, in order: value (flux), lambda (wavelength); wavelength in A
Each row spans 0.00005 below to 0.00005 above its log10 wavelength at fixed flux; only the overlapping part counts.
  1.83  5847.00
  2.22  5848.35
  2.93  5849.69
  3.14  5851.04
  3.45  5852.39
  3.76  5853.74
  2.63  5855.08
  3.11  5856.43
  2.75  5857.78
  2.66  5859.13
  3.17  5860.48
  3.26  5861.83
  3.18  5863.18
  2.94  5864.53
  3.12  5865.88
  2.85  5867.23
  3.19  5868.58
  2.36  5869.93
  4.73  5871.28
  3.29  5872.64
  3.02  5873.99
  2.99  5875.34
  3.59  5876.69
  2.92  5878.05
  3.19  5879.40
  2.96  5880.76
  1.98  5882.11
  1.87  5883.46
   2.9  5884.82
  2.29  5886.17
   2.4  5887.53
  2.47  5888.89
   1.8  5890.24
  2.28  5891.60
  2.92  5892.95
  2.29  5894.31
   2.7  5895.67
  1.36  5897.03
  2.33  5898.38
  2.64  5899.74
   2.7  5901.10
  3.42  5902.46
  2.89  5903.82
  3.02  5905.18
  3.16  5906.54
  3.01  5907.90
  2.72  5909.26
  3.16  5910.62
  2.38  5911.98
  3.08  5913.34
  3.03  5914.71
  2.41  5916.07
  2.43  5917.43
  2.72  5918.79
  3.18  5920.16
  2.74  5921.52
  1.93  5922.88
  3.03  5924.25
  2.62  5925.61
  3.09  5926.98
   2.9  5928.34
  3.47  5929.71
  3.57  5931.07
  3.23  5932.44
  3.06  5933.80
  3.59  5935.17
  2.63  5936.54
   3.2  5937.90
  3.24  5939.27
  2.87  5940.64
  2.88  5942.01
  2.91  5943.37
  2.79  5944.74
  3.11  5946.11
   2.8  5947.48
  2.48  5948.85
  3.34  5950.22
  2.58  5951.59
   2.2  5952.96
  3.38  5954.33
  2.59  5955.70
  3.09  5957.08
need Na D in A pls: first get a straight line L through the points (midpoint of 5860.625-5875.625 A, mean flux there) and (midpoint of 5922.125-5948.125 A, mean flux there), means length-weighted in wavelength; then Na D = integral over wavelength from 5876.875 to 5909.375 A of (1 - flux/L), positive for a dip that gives 5.3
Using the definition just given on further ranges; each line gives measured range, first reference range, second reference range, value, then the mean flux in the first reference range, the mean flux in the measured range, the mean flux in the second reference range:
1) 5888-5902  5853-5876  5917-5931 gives 2.9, 3.12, 2.37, 2.85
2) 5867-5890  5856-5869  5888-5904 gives -0.8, 3.02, 2.86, 2.47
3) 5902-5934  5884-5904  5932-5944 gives -1.4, 2.48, 2.92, 3.07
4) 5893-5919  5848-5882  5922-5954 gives 2.5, 3.09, 2.71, 2.94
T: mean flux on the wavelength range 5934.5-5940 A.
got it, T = 3.16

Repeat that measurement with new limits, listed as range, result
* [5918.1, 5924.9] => 2.72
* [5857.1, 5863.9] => 3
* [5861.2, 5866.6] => 3.12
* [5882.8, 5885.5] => 2.39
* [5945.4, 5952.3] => 2.86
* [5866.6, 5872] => 3.28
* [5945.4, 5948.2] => 2.95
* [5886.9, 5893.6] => 2.37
